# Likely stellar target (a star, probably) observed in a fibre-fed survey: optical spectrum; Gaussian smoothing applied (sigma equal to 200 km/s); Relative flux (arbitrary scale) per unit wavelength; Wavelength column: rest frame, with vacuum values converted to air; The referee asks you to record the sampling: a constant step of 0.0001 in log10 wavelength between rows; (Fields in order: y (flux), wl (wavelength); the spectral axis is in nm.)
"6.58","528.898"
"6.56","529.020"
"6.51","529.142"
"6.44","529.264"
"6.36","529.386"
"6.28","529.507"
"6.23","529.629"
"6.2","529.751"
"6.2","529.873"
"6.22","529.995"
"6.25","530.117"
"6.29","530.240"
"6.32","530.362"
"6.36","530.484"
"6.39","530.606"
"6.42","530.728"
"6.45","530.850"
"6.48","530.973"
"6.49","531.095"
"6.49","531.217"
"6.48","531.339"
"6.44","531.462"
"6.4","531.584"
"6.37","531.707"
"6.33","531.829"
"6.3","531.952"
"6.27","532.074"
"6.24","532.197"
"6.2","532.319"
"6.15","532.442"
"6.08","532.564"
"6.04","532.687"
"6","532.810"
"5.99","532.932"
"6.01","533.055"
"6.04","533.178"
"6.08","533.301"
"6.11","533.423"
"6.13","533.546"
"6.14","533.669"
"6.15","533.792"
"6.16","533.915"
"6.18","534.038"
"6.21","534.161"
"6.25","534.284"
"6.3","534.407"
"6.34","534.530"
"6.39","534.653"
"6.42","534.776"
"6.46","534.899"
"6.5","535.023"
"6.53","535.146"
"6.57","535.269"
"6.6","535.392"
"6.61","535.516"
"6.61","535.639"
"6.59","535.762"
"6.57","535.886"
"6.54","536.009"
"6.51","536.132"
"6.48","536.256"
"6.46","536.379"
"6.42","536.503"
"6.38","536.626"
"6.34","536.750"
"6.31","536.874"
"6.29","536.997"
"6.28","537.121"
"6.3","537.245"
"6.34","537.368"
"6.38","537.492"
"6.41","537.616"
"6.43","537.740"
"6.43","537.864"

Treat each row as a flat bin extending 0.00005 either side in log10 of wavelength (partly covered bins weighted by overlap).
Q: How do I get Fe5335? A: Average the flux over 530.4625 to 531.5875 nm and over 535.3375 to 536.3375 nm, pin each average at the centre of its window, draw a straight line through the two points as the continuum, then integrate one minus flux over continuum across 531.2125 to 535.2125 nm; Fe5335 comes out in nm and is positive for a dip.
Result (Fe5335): 0.16 nm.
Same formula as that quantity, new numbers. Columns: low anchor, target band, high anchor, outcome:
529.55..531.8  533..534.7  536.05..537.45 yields 0.05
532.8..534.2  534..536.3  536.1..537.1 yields -0.07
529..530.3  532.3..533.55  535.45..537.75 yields 0.06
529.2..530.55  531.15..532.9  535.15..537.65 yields 0.02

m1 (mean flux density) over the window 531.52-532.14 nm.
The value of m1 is 6.33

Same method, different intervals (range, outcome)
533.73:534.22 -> 6.17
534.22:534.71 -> 6.32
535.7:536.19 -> 6.56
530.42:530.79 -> 6.4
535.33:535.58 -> 6.6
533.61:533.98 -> 6.15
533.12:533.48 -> 6.09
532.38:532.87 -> 6.06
